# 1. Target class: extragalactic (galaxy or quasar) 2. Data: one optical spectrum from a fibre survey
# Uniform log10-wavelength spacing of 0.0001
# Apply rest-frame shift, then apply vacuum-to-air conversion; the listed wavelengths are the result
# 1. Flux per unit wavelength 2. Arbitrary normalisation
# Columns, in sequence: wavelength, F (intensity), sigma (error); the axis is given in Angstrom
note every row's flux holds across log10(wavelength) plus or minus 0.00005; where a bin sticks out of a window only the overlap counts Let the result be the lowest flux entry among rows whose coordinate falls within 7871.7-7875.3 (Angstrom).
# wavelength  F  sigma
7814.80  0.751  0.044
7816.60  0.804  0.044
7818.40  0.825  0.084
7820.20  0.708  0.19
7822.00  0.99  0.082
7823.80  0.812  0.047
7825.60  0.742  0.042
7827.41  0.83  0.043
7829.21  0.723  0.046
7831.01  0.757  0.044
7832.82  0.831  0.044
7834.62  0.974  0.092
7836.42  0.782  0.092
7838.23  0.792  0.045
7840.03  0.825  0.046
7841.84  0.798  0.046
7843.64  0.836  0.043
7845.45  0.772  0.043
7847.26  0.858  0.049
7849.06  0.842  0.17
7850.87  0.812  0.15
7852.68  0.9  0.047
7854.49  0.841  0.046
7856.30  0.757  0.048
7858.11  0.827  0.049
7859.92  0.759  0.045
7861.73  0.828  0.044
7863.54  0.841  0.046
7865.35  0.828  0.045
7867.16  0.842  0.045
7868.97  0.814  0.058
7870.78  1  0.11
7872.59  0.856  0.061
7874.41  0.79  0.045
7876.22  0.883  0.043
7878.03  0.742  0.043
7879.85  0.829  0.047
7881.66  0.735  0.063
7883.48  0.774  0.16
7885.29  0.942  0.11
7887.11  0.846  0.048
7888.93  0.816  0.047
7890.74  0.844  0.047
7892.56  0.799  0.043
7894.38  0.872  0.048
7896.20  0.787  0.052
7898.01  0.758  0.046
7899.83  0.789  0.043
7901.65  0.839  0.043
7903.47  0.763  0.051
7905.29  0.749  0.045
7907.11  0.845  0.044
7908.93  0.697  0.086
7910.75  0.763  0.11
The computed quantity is 0.79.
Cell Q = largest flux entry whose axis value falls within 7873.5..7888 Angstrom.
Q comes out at 0.942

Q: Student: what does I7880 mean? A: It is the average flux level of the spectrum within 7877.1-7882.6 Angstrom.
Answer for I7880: 0.769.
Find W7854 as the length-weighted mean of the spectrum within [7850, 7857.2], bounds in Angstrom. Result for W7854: 0.827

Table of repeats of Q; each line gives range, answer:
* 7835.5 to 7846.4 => 0.836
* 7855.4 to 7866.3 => 0.841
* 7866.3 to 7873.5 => 1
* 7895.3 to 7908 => 0.845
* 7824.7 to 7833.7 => 0.831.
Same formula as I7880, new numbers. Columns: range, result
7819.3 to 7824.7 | 0.837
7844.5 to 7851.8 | 0.821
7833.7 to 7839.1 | 0.85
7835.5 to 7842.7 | 0.8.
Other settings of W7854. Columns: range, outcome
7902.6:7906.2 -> 0.756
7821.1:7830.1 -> 0.819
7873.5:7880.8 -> 0.811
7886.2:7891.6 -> 0.835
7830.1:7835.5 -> 0.853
